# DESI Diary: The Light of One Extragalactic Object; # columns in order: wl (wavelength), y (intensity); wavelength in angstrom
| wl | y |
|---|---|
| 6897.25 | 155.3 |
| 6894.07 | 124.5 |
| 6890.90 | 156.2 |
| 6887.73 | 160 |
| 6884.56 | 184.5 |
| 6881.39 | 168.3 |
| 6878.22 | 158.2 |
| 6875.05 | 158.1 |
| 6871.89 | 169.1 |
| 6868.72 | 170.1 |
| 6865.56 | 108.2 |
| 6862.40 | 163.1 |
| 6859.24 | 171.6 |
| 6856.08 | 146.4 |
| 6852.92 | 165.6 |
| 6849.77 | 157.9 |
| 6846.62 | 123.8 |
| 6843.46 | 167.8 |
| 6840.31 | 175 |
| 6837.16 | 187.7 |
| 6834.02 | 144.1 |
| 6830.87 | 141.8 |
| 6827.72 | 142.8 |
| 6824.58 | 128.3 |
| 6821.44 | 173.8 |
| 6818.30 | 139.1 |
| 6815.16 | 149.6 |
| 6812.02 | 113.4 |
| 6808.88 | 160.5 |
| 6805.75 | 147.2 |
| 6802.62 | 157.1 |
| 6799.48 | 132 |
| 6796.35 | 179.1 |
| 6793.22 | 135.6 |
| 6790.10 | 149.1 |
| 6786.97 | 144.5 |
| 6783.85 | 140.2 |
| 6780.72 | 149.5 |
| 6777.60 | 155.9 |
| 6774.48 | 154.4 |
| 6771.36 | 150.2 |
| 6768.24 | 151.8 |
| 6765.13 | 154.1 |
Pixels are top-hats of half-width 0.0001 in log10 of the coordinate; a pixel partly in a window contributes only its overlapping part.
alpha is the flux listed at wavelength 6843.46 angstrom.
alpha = 167.8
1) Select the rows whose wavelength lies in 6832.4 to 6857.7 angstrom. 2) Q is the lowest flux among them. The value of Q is 123.8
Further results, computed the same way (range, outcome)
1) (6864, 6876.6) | 108.2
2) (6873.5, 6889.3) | 158.1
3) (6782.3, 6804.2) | 132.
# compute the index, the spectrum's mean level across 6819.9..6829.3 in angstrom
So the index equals 148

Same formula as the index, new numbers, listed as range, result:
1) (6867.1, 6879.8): 164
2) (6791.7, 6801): 149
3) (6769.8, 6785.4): 150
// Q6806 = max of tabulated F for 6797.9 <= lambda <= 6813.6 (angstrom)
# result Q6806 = 160.5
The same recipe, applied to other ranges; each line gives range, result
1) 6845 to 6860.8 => 171.6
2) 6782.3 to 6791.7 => 149.1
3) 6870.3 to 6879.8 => 169.1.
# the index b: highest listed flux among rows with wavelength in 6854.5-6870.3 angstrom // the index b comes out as 171.6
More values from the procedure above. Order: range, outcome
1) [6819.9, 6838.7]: 187.7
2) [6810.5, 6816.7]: 149.6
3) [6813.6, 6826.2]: 173.8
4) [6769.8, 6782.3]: 155.9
